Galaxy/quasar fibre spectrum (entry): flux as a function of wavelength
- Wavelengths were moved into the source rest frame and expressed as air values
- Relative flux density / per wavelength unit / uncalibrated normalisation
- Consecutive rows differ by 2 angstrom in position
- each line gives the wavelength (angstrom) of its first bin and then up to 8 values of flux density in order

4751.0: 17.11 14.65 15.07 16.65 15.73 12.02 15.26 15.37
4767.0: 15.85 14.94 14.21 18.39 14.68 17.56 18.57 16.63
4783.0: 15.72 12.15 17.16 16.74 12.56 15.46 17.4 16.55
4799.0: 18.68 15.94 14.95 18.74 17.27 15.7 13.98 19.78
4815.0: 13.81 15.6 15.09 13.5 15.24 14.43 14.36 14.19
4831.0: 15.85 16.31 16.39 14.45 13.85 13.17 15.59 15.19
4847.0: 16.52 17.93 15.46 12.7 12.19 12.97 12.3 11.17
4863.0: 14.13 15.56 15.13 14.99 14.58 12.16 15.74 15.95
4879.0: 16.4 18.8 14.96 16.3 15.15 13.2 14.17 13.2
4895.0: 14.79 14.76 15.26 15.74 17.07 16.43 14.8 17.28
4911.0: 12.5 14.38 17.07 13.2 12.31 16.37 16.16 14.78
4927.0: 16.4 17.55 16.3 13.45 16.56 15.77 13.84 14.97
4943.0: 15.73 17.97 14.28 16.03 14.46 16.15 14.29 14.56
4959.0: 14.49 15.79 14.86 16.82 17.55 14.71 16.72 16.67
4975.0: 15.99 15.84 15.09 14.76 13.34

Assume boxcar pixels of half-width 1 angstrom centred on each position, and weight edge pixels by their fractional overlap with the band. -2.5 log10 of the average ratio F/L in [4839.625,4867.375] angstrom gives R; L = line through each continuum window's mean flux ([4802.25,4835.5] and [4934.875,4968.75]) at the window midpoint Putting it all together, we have 0.10 mag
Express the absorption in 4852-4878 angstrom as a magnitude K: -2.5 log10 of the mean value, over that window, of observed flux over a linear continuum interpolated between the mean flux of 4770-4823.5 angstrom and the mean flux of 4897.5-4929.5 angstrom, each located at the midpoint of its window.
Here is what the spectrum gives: 0.136 mag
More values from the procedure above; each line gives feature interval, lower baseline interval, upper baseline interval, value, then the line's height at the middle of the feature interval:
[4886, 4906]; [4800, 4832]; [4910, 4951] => 0.03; 15.3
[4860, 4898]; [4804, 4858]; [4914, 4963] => 0.03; 15.3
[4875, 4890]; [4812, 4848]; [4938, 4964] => -0.04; 15.2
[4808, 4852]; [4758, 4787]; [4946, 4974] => 0.02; 15.6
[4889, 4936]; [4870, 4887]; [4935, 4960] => 0.02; 15.4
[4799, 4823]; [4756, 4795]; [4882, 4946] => -0.03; 15.5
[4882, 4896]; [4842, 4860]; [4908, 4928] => 0.02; 14.8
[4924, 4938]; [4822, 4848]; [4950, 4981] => -0.03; 15.4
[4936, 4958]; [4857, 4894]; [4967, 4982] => 0.01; 15.5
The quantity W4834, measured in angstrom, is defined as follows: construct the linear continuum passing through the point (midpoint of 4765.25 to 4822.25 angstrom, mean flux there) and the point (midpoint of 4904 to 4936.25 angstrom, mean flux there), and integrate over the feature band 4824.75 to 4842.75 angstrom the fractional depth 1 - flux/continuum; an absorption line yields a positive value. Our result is 1.1 angstrom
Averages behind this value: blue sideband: 16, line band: 14.8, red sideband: 15.3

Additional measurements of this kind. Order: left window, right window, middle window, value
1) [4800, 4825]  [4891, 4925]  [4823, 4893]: 2.97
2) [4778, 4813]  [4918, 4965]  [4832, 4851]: 0.57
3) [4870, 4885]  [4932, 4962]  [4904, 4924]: 0.44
